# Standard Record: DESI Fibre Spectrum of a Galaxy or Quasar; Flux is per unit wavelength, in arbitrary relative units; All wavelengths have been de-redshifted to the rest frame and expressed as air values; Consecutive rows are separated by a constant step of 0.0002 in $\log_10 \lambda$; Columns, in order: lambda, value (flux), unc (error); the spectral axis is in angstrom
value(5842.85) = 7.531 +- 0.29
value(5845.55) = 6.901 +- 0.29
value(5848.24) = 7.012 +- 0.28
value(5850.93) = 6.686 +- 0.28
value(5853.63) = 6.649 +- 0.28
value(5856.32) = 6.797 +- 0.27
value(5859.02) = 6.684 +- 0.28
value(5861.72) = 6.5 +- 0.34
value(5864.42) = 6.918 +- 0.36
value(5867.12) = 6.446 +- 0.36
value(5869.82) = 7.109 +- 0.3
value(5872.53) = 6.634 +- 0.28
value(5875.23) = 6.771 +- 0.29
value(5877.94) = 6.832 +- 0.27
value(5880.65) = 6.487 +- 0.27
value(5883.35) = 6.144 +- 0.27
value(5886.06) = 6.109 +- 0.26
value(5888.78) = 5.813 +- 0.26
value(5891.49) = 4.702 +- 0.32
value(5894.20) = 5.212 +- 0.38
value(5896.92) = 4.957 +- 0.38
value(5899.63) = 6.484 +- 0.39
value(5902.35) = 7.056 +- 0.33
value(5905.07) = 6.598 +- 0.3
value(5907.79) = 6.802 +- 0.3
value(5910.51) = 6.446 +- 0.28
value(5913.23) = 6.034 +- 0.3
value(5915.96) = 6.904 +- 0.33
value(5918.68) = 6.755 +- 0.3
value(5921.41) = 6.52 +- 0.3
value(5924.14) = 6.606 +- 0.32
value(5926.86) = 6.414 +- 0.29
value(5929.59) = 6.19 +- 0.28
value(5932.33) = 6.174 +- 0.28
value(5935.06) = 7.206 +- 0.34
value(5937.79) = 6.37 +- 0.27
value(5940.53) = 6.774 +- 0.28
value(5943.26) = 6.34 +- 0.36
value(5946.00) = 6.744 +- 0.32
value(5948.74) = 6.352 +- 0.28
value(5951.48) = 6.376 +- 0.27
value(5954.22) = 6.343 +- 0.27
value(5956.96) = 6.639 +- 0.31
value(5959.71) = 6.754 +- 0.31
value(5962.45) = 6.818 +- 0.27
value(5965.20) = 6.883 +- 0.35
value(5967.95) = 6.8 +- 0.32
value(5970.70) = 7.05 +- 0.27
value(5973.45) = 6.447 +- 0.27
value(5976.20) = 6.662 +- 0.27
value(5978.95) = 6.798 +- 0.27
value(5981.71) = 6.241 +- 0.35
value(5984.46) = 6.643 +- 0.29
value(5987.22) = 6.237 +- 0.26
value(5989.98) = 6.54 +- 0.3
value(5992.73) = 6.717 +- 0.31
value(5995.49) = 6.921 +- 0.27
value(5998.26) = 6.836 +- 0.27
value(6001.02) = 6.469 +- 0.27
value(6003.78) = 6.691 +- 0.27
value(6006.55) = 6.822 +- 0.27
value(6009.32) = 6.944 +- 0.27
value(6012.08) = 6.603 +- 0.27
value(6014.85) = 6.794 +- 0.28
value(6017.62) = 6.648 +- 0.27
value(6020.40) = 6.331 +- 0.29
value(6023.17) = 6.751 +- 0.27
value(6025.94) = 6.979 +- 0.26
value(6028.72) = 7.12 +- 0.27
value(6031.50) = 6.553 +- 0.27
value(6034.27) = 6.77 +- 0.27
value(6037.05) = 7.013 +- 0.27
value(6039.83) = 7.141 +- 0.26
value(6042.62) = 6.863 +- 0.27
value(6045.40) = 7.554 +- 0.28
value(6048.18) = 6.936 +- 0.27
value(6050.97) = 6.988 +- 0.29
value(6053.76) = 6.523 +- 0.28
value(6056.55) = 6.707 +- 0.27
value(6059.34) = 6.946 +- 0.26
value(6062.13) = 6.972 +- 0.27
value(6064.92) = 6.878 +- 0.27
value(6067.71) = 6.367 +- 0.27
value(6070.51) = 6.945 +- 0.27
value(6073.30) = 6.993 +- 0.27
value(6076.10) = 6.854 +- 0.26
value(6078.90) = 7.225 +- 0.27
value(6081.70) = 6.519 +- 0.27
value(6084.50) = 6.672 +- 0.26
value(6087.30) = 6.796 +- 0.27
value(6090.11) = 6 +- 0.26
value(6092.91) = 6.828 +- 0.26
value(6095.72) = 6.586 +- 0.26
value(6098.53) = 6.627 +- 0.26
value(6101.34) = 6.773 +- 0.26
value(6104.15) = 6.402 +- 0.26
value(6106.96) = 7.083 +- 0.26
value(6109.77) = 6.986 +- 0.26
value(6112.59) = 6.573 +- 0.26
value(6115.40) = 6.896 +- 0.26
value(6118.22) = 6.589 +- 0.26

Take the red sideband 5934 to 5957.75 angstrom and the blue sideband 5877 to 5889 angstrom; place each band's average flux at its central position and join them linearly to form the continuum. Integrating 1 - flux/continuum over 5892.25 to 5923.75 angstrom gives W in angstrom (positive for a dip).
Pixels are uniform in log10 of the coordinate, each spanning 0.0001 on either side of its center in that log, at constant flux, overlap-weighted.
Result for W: 0.4 angstrom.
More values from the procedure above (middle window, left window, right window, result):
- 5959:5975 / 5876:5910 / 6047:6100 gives -1.0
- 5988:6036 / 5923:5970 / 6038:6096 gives -0.1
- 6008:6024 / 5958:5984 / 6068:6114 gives 0.1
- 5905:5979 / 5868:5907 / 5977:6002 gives -2.0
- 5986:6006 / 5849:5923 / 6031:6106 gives 0.0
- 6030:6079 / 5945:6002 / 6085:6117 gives -1.7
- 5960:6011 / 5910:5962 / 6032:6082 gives -0.1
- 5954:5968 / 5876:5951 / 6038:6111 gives -0.5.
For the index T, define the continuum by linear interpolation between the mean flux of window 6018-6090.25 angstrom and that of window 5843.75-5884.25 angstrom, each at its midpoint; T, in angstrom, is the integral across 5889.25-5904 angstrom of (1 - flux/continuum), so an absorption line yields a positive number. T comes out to 2.26 angstrom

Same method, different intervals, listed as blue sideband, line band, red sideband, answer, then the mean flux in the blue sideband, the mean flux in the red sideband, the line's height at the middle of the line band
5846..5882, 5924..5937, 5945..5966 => 0.3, 6.74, 6.6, 6.64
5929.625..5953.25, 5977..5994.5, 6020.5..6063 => 0.4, 6.52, 6.9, 6.69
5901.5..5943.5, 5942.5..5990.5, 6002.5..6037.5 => 0.5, 6.58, 6.76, 6.66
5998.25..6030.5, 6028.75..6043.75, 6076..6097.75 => -0.4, 6.74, 6.67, 6.72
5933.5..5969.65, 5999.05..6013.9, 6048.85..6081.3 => 0.1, 6.65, 6.85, 6.74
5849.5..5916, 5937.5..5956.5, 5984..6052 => 0.3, 6.38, 6.8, 6.58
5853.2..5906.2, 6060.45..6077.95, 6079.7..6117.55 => -0.6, 6.34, 6.68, 6.63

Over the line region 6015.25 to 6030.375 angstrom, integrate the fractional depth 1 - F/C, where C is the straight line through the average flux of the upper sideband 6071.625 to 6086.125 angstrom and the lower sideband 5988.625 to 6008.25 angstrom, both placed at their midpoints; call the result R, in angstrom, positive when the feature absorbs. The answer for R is 0.0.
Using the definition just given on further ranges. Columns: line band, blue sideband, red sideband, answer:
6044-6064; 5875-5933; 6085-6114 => -1.1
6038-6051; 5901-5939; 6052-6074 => -0.7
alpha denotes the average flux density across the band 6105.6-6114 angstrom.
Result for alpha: 6.88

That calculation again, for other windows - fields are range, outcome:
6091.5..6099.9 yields 6.68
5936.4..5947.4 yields 6.56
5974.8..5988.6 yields 6.52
